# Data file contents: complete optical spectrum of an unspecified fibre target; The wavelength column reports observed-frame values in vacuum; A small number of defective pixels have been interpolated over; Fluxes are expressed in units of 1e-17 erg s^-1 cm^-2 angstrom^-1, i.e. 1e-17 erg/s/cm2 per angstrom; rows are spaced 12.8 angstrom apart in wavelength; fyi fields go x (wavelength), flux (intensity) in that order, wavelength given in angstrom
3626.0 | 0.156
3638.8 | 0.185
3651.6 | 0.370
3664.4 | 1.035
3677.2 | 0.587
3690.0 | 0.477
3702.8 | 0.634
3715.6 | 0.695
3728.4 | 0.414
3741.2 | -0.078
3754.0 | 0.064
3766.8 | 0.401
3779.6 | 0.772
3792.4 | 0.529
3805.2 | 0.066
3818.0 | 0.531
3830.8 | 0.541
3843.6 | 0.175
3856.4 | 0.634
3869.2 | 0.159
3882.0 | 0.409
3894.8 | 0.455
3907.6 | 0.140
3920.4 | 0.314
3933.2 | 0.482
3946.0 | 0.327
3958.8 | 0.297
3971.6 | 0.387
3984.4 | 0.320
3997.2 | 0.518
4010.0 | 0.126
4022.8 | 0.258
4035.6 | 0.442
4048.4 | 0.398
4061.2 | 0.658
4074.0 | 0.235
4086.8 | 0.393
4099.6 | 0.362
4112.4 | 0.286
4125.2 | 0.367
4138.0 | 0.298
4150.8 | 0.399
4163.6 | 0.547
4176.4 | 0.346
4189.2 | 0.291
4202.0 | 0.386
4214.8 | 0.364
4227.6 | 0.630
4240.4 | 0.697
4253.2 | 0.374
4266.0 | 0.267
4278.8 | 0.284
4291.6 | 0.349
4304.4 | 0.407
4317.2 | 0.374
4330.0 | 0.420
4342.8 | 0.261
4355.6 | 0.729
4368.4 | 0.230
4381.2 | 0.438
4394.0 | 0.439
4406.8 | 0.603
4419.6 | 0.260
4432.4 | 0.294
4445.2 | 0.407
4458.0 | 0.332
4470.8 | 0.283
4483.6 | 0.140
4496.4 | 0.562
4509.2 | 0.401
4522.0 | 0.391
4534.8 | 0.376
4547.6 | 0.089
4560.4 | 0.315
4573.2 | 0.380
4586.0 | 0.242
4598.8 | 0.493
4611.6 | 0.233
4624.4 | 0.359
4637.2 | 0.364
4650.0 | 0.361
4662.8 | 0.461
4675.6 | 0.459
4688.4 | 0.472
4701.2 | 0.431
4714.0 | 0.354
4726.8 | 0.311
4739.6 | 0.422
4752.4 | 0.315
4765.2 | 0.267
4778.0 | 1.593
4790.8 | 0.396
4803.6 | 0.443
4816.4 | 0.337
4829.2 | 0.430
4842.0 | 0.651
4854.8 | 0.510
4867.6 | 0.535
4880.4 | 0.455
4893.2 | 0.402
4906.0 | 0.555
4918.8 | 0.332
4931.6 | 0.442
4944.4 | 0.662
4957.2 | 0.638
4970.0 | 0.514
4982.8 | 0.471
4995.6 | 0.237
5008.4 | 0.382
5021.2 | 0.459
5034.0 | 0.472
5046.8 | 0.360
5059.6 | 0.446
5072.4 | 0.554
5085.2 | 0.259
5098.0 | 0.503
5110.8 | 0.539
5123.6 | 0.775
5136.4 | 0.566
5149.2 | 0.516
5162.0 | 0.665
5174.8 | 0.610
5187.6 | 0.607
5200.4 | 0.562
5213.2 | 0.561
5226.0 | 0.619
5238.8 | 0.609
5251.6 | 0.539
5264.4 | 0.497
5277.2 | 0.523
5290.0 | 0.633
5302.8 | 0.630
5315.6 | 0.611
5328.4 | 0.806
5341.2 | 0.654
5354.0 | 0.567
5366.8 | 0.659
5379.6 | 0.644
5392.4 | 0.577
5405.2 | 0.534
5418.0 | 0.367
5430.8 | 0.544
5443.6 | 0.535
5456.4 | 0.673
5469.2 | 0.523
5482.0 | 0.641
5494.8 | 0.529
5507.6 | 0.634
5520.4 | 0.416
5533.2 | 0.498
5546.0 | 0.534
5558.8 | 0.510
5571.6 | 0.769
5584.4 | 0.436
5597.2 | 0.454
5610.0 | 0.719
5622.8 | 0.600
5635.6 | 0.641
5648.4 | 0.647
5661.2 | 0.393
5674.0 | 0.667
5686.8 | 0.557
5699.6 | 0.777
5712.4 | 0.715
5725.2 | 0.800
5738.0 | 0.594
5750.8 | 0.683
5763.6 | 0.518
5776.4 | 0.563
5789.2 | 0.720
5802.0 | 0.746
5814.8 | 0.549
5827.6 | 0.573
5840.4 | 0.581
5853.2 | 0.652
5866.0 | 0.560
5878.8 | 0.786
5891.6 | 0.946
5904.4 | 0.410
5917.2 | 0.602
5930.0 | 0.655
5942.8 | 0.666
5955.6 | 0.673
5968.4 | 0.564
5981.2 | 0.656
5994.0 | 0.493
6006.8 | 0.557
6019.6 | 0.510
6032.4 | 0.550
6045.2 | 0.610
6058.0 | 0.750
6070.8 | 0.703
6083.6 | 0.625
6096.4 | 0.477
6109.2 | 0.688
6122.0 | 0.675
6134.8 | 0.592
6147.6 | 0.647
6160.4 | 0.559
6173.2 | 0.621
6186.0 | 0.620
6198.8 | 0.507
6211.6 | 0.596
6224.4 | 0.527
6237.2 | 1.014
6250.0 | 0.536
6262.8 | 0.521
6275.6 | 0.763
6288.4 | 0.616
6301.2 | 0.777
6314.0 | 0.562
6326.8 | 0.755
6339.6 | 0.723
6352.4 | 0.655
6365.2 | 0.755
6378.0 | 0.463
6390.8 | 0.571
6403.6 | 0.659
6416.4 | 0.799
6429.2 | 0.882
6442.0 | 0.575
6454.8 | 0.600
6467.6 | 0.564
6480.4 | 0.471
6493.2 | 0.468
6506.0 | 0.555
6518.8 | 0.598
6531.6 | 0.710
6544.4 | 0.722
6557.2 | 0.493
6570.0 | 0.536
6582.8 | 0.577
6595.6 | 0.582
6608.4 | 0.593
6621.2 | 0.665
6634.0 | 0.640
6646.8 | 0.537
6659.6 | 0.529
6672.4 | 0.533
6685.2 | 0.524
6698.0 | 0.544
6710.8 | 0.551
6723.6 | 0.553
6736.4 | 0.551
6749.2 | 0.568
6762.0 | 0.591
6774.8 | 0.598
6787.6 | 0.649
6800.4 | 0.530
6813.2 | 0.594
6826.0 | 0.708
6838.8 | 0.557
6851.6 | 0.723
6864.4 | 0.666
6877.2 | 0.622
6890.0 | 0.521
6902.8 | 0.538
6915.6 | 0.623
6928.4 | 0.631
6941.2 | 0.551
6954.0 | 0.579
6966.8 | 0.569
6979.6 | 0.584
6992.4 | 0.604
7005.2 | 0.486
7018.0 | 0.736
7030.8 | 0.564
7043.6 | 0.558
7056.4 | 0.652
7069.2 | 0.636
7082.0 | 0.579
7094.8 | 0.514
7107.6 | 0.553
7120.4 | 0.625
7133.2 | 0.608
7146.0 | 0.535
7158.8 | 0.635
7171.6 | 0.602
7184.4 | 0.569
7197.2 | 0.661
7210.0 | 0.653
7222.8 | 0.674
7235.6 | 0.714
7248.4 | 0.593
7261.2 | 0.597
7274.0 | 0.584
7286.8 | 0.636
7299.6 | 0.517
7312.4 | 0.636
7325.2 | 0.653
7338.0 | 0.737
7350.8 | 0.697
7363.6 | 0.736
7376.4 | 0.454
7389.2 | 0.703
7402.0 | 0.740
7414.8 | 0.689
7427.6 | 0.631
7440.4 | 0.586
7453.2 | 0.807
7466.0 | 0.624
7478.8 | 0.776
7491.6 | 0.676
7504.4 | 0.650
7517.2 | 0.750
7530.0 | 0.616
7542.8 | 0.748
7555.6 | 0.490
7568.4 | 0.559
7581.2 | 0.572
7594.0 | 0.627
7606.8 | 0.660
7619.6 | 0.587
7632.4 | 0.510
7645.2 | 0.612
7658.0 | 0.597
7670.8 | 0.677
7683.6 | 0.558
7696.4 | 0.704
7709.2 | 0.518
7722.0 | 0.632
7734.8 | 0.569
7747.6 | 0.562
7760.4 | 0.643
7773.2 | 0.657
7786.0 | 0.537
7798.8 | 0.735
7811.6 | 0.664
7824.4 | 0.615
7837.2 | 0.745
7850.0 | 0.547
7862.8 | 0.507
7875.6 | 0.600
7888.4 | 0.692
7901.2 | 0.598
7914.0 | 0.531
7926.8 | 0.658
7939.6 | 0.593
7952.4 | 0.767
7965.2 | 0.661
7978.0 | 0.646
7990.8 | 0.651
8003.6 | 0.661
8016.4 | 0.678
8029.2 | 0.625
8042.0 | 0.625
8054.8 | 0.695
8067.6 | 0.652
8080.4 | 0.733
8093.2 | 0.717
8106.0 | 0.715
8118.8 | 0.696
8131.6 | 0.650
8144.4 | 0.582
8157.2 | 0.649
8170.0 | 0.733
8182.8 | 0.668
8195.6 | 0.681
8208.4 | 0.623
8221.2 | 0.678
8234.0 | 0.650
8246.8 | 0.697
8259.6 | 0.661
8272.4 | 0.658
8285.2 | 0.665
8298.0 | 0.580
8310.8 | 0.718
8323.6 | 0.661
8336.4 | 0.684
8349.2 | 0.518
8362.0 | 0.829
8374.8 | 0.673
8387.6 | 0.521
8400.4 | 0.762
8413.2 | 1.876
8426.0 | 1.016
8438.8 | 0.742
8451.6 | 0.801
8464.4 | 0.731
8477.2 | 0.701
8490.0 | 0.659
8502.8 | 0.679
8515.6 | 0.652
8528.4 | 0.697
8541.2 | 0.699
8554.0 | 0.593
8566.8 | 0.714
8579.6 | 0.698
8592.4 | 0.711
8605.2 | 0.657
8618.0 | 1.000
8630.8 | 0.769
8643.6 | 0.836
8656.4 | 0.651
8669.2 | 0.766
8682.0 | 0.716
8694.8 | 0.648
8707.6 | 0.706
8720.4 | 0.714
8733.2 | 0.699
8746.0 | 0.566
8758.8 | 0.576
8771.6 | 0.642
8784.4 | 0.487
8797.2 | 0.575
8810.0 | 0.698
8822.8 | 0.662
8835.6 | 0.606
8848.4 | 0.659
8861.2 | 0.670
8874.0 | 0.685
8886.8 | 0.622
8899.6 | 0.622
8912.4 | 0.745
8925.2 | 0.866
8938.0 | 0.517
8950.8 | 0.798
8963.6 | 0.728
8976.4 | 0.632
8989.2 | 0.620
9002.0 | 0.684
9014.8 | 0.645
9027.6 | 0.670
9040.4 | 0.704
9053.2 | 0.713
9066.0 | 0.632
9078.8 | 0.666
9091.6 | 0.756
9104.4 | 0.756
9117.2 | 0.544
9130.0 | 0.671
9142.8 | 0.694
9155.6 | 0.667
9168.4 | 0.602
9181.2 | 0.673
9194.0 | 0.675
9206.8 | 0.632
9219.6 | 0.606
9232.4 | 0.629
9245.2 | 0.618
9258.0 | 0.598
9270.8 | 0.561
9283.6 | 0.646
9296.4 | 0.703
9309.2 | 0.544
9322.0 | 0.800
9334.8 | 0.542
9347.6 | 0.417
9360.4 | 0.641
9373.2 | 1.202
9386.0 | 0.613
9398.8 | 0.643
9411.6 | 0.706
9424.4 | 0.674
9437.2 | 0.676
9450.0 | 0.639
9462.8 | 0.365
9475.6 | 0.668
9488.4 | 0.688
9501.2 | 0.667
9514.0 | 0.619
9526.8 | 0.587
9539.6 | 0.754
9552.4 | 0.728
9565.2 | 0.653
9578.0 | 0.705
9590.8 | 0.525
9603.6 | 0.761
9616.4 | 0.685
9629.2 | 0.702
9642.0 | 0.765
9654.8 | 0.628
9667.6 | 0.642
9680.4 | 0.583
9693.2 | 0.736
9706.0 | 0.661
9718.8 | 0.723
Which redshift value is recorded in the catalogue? 0.282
